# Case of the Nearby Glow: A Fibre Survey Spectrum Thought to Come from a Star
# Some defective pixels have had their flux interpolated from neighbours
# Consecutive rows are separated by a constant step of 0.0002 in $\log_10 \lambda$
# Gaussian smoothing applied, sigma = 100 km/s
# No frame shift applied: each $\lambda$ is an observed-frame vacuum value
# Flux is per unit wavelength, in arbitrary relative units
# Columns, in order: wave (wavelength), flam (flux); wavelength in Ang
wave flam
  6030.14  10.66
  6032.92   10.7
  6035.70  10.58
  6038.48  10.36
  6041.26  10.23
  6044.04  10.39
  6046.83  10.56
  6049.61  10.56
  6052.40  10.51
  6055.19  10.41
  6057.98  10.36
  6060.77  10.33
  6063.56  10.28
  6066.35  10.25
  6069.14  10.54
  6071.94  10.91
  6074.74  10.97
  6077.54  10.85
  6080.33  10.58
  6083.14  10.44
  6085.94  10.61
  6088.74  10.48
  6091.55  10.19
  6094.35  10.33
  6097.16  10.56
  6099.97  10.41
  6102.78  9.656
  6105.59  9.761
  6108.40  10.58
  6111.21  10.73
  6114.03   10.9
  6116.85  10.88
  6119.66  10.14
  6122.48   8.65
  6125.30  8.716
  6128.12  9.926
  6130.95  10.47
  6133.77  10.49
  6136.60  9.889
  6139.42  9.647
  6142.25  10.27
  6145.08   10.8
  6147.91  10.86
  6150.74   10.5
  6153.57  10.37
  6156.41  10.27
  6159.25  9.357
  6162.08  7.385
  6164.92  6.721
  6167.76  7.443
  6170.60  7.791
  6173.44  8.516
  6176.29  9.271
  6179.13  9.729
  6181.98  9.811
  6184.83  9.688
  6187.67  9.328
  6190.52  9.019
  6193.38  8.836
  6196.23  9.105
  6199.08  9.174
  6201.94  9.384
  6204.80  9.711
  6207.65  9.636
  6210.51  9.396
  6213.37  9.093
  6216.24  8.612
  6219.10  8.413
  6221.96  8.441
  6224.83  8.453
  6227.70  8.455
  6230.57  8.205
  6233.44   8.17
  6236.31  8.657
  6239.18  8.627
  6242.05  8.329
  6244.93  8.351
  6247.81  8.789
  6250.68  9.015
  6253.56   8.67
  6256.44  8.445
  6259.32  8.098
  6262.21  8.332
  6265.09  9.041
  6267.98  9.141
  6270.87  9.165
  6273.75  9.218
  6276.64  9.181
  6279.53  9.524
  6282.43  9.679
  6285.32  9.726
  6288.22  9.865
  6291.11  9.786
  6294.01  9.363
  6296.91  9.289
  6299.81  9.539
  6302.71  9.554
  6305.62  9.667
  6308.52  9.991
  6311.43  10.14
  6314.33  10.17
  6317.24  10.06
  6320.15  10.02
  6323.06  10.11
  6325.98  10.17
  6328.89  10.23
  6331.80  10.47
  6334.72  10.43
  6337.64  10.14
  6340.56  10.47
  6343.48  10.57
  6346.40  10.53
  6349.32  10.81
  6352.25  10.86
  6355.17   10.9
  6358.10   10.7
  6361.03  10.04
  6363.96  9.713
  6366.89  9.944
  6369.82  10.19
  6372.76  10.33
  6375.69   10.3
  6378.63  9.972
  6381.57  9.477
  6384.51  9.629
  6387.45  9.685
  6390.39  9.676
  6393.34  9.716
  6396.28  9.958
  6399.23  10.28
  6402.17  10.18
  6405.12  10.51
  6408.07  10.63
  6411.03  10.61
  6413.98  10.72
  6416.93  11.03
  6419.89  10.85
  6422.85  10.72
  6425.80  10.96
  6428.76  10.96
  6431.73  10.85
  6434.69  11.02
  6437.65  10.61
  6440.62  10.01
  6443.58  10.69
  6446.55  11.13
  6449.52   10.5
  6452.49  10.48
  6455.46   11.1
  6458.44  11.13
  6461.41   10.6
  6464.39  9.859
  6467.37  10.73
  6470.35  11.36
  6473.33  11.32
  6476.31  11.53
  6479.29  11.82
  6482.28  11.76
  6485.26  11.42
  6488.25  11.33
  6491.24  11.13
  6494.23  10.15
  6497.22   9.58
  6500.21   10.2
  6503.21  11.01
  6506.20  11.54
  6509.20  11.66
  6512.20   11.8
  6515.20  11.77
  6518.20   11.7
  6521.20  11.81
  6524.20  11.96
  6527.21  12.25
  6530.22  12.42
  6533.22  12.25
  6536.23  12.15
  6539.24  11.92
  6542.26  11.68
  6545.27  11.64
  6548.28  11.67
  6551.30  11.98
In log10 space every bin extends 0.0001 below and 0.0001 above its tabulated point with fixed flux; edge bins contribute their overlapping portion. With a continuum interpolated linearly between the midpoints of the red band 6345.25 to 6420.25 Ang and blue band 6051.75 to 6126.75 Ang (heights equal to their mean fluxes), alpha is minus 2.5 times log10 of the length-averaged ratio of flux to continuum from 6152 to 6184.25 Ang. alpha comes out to 0.17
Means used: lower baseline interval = 10.3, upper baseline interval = 10.3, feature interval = 8.82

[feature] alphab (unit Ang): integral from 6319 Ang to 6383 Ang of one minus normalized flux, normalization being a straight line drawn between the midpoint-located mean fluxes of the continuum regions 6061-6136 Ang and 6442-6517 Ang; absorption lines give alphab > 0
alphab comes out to 2.9 Ang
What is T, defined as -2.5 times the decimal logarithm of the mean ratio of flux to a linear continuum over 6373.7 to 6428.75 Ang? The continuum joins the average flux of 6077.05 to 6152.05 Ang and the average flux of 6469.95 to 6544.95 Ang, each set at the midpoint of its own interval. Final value 0.09 mag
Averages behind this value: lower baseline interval 10.3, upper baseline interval 11.5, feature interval 10.3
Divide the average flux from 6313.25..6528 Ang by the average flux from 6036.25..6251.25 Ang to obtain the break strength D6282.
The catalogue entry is 1.1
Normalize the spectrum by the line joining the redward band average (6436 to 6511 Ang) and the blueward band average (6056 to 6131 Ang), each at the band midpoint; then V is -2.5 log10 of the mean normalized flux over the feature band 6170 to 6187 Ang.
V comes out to 0.14 mag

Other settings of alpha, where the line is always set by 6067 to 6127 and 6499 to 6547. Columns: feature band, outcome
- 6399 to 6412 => 0.09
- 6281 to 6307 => 0.15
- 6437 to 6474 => 0.08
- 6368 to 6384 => 0.13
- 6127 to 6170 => 0.10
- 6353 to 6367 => 0.09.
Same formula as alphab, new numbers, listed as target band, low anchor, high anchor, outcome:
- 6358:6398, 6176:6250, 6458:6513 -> 1.10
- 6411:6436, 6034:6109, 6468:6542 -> 0.93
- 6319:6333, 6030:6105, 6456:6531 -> 0.95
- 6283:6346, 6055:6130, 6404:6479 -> 3.78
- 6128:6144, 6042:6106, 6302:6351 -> 0.37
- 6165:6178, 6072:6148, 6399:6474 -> 2.81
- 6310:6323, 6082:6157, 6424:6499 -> 0.63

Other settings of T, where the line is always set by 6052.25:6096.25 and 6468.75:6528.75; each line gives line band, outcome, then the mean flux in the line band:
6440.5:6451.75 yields 0.06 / 10.6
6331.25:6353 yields 0.05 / 10.5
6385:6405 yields 0.12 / 9.94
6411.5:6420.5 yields 0.03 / 10.8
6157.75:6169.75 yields 0.35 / 7.75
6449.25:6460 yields 0.04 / 10.8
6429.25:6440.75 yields 0.05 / 10.7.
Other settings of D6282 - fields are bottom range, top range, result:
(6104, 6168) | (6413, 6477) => 1.10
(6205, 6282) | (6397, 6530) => 1.25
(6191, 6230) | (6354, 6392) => 1.12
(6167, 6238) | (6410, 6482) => 1.22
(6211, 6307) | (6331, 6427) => 1.16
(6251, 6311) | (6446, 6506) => 1.18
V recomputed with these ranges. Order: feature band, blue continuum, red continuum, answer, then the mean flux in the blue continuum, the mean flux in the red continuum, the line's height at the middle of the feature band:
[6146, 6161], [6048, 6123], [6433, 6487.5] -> 0.031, 10.4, 11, 10.5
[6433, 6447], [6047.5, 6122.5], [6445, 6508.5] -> 0.023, 10.4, 10.9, 10.9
